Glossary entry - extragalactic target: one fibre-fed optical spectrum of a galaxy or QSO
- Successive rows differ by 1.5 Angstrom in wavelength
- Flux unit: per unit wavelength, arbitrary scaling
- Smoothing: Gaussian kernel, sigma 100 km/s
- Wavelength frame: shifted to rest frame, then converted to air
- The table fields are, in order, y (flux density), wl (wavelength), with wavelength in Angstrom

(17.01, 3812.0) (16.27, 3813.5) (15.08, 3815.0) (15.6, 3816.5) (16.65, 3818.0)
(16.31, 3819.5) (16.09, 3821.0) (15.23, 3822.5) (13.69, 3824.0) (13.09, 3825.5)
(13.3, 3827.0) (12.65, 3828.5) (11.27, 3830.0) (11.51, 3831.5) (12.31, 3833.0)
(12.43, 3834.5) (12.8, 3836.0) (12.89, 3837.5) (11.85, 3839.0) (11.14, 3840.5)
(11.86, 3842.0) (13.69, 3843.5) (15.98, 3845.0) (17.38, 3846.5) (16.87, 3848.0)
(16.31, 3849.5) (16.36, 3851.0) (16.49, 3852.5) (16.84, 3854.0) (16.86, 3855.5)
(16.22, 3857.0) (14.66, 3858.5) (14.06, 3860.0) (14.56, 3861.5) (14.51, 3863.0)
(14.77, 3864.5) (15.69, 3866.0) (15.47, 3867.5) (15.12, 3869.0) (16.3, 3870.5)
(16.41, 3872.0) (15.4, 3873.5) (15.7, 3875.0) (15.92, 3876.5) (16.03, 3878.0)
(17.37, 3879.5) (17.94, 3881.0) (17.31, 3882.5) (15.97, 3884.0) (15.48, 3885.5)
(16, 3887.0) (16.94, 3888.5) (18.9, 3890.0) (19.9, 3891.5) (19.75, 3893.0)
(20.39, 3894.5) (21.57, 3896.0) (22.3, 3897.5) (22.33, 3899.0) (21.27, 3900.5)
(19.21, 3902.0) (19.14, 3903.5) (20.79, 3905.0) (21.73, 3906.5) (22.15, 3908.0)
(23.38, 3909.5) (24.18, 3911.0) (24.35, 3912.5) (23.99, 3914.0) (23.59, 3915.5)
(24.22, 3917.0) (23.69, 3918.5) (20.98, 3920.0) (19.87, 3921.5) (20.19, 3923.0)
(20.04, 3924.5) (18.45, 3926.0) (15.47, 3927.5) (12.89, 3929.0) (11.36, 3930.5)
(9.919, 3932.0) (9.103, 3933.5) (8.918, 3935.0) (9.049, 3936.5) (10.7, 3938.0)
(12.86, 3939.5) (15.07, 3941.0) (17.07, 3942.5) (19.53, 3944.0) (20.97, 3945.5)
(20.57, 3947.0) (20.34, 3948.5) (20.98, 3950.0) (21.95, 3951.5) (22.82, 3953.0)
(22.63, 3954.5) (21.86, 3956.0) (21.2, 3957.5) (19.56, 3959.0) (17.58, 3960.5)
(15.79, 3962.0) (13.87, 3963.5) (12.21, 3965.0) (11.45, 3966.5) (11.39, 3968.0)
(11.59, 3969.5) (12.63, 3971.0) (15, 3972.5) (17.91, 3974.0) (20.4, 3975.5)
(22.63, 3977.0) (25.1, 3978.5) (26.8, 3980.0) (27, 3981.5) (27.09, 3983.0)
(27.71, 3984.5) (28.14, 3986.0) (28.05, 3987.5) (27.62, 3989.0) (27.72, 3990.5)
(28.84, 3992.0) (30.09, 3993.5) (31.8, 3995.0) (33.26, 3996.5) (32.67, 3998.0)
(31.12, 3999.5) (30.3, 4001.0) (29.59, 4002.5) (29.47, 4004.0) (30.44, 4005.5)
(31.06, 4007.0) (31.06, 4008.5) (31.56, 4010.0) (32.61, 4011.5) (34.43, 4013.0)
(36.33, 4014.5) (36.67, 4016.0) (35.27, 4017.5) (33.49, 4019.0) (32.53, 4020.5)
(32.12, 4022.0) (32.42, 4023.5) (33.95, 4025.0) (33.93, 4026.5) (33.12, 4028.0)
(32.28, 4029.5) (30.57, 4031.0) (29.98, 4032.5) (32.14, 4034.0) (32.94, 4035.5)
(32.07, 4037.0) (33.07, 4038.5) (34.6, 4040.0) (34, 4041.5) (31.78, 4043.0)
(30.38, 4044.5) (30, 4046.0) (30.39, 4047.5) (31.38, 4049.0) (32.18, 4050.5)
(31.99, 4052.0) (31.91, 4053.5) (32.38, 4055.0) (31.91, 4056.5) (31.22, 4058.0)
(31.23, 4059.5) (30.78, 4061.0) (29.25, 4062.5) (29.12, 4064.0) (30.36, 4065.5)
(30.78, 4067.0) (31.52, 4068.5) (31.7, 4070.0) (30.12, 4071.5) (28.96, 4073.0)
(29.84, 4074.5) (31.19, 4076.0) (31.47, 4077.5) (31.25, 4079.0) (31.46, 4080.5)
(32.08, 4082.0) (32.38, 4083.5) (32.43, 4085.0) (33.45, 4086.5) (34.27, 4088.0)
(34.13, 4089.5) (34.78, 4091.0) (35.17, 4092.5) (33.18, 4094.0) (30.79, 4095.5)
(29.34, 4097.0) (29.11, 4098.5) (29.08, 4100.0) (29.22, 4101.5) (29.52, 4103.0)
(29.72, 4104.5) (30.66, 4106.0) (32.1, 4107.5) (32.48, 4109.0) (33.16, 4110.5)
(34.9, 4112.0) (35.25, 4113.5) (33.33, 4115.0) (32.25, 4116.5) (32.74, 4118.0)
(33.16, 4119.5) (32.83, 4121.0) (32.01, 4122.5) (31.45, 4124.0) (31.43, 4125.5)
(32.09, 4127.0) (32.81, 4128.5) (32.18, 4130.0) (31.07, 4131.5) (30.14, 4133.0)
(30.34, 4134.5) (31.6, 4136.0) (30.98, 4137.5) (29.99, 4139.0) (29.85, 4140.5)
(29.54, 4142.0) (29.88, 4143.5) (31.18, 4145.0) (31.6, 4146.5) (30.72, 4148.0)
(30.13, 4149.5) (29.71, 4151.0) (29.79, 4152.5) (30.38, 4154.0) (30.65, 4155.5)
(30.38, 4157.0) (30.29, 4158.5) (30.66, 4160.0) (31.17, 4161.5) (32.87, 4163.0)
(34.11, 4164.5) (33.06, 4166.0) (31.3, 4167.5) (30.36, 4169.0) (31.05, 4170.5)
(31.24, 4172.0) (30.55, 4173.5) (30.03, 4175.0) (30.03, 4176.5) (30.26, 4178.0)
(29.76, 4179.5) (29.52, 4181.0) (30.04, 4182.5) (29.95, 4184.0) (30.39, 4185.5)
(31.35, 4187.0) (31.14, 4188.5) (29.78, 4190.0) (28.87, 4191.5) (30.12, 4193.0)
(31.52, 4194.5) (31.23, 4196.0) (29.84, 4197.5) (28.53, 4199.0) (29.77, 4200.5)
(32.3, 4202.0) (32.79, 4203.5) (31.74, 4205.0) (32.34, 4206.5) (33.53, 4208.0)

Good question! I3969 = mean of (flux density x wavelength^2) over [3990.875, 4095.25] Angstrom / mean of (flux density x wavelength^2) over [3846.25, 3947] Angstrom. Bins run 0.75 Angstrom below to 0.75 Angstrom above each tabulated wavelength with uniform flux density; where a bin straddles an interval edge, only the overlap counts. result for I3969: 1.96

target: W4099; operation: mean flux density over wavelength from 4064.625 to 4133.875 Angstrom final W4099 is 31.8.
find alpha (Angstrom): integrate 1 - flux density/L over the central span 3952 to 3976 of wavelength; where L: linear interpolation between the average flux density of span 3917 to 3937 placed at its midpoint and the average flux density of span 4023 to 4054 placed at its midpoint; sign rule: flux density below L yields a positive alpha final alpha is 4.85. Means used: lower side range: 15.8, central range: 16.8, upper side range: 32.1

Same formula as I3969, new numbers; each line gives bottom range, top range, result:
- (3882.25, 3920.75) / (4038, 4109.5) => 1.65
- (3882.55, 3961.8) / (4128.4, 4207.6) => 1.84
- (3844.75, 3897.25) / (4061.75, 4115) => 2.11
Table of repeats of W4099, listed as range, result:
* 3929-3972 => 15.8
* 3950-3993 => 21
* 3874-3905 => 18.5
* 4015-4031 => 33.5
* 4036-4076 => 31.3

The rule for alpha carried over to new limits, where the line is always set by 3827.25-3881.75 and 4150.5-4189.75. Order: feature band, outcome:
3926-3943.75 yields 5.98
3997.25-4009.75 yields -4.70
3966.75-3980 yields 2.19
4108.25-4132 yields -3.78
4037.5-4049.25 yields -3.68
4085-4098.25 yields -3.05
